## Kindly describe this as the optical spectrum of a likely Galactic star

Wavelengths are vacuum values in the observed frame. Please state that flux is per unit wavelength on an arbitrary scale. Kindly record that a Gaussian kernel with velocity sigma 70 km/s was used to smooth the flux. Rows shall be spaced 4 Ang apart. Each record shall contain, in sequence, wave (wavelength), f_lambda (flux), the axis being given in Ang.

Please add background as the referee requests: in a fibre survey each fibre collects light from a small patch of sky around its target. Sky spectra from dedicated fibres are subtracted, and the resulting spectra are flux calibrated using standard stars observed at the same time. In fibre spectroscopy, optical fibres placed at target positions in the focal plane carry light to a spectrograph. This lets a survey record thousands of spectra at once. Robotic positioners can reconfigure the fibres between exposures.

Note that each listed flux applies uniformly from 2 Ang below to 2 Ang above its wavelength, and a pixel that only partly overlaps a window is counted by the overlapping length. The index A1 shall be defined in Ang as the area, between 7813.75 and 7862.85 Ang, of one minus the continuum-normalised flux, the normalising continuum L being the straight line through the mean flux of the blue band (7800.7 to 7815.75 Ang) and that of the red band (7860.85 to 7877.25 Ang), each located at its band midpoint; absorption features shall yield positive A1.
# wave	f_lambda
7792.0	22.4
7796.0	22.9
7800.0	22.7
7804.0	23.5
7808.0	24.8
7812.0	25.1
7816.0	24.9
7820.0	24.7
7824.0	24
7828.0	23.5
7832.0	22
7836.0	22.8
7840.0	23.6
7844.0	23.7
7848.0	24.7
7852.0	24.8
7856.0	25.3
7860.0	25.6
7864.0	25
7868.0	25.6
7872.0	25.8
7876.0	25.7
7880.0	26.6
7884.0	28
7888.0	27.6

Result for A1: 1.5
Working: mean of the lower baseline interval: 24.4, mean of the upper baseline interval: 25.5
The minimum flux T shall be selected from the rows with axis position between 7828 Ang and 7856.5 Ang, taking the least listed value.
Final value 22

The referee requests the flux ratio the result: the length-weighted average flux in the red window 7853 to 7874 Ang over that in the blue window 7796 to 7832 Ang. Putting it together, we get 1.06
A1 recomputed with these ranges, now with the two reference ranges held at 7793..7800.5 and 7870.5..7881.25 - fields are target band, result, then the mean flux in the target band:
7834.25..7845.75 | 0.5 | 23.4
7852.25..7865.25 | 0.0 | 25.2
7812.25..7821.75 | -0.5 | 24.9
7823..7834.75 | 0.5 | 23.1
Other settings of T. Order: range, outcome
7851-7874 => 24.8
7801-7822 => 23.5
